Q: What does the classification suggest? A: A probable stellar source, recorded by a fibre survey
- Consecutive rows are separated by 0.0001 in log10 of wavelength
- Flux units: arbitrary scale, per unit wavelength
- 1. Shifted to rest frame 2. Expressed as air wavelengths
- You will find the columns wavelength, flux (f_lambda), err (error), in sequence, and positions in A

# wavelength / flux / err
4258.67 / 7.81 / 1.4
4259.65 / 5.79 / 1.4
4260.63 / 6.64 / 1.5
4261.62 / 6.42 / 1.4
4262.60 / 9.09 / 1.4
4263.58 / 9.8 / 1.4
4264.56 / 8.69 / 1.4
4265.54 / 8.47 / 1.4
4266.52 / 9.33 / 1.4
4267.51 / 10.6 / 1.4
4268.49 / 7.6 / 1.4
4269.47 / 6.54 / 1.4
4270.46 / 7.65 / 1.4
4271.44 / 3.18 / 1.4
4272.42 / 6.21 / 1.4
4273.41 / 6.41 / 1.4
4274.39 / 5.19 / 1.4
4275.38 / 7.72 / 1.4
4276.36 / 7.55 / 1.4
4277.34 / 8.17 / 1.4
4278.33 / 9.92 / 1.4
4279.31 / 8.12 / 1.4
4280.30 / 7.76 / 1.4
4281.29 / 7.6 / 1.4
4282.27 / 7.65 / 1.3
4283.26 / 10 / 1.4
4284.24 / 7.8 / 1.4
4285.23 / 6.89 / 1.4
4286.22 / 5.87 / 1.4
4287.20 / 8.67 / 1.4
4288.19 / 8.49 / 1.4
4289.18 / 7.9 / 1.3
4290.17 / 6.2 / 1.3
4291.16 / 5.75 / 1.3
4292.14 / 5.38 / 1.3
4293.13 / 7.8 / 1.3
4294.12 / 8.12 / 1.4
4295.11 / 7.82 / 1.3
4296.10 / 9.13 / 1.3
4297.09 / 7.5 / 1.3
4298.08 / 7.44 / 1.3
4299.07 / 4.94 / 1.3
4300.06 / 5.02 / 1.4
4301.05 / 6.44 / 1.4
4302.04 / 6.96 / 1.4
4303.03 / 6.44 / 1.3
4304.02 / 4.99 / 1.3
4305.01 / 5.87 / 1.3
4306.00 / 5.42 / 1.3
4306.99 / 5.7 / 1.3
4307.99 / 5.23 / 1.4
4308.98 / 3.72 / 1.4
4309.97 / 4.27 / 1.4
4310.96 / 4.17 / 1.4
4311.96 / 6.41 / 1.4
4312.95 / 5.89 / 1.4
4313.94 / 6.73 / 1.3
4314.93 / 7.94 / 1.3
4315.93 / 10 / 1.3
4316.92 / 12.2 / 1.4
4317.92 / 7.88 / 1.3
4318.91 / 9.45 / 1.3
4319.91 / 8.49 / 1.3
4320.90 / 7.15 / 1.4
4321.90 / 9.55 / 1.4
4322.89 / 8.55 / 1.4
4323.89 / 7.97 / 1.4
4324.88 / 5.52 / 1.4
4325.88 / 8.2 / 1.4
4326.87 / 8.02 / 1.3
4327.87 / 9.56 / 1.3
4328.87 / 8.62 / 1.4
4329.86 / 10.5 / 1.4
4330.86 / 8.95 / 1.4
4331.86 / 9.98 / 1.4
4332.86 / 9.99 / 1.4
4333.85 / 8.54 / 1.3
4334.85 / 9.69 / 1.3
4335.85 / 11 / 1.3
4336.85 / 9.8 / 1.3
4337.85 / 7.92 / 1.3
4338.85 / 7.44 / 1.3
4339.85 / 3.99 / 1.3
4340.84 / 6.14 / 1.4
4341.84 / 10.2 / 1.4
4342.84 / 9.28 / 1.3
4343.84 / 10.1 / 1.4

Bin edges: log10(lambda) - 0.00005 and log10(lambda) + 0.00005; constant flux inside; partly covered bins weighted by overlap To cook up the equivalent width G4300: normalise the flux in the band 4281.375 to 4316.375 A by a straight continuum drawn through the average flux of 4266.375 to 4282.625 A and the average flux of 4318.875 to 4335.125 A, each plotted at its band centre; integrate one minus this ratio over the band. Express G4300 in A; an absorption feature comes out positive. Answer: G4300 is 5.7 A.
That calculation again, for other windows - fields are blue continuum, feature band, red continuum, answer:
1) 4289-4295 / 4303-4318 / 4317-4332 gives 2.9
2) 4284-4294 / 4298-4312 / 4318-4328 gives 4.0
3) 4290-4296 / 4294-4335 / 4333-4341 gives 0.9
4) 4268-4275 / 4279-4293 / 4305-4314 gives -3.9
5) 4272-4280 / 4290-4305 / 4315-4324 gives 2.8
